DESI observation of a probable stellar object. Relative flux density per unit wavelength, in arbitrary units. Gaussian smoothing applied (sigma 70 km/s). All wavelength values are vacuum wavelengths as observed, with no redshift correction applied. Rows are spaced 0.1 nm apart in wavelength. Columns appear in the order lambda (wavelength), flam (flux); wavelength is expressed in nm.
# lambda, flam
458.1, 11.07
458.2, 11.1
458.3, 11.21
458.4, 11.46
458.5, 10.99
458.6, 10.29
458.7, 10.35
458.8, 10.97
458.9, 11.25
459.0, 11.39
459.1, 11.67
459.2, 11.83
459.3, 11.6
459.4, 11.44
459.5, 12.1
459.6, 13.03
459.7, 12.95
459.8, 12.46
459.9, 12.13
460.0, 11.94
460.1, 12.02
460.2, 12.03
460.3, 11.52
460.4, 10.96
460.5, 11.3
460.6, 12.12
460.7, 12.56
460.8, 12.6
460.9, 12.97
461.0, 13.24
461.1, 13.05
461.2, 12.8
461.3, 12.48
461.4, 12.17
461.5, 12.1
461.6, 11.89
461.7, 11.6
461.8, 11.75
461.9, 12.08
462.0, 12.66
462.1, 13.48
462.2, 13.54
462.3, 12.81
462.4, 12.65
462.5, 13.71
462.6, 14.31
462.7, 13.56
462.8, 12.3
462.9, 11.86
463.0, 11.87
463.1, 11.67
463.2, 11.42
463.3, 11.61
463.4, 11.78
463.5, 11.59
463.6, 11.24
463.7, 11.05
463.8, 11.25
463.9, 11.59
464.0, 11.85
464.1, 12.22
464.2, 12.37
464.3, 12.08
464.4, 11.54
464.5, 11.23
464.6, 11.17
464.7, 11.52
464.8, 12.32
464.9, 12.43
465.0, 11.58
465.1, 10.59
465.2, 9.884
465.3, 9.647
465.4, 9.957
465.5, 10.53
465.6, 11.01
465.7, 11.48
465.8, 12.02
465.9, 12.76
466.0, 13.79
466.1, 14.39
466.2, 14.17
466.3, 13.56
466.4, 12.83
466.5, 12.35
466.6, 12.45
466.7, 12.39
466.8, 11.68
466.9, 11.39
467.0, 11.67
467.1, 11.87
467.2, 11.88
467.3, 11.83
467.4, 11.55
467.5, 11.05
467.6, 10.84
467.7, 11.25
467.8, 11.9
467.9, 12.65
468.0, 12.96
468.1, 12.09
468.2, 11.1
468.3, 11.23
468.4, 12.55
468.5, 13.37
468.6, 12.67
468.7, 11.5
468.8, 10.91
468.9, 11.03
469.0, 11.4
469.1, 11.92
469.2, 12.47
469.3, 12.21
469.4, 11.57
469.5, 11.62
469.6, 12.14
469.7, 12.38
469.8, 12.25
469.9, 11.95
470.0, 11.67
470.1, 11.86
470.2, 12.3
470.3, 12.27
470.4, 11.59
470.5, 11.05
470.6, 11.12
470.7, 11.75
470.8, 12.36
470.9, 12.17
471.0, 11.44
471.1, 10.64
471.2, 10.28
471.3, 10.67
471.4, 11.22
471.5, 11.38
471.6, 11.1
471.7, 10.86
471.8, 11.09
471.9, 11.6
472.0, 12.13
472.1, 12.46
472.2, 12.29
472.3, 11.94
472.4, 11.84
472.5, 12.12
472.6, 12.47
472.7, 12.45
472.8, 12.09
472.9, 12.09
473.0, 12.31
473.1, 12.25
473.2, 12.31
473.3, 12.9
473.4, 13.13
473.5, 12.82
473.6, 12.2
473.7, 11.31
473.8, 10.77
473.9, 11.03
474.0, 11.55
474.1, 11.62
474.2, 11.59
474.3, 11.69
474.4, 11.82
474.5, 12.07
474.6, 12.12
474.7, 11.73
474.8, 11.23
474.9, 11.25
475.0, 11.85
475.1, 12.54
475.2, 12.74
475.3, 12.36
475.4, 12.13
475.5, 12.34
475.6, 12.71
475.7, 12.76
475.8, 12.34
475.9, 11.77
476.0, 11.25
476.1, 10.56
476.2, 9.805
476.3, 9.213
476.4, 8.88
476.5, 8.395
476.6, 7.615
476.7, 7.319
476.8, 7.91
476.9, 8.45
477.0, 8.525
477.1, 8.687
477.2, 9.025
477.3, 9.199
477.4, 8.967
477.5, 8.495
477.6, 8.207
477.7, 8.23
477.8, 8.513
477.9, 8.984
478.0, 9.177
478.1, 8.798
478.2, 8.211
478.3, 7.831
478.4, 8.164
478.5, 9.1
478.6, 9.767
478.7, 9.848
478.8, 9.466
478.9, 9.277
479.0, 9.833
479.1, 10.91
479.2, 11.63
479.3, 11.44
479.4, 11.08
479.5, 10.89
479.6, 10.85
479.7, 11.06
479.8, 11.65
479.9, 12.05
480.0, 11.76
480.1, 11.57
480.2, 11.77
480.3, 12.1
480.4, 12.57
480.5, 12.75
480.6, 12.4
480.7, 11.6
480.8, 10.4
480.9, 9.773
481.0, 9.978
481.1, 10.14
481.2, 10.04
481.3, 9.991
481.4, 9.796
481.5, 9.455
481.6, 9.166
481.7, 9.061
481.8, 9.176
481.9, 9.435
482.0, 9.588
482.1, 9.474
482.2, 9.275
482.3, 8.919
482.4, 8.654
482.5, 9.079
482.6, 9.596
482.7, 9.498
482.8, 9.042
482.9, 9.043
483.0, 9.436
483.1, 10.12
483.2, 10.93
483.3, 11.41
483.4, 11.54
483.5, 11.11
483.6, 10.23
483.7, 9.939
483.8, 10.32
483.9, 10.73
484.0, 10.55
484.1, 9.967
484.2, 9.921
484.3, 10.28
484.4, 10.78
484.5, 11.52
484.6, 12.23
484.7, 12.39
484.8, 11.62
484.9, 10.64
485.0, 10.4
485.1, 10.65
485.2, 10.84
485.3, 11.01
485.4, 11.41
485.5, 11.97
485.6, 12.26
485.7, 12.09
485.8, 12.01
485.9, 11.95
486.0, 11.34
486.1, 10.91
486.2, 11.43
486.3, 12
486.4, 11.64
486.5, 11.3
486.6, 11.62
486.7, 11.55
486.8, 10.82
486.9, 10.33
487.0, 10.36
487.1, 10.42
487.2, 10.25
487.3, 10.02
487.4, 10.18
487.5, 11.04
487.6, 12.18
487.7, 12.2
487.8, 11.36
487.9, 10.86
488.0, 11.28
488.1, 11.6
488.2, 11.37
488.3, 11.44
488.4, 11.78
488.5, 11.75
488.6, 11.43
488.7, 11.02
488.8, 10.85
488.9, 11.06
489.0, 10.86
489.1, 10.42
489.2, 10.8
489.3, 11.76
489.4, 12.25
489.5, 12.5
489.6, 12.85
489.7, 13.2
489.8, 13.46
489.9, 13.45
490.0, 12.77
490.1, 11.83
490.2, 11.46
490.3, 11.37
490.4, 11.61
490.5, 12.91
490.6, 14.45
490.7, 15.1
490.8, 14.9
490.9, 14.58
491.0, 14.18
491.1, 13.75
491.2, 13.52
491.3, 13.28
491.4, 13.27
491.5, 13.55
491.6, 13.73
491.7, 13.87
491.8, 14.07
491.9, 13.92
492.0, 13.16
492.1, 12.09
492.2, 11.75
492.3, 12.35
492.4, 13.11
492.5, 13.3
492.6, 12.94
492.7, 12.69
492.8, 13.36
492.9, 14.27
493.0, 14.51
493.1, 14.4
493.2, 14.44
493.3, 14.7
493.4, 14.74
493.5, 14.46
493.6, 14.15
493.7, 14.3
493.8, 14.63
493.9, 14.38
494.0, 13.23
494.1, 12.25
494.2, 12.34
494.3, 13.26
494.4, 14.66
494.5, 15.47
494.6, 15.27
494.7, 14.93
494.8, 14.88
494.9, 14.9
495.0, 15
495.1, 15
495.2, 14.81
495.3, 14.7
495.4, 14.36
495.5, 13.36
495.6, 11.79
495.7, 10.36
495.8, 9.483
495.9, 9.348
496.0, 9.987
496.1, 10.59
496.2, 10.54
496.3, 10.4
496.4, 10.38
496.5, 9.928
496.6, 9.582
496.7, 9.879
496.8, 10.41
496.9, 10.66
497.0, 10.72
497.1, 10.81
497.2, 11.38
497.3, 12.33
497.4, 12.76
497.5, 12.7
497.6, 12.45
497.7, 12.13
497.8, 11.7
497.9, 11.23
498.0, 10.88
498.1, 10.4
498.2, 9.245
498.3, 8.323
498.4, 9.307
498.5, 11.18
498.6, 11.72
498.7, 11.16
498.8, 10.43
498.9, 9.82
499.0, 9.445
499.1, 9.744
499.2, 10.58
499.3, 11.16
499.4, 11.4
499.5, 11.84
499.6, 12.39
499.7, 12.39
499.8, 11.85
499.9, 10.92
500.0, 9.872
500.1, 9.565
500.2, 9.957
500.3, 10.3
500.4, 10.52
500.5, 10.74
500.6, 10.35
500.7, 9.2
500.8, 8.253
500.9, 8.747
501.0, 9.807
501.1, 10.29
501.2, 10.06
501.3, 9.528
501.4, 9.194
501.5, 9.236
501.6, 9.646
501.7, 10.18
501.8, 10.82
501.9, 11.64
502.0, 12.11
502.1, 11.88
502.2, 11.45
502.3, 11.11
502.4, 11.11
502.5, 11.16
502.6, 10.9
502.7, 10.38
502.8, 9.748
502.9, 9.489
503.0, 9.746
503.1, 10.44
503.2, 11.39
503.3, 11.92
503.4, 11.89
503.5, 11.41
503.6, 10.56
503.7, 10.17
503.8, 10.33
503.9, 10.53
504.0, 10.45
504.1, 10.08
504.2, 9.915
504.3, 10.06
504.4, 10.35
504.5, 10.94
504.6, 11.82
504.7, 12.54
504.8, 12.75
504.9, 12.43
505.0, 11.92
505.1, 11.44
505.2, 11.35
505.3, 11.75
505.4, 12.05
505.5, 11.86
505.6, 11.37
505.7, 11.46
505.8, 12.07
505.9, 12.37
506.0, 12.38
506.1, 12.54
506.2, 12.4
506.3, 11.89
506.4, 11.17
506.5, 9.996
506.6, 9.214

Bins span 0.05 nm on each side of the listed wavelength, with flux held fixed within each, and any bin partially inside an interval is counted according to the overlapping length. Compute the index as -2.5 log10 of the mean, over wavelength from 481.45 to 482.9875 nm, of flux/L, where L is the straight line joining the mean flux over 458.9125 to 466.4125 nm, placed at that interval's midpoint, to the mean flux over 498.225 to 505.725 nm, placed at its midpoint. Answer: 0.23 mag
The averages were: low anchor 12.1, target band 9.24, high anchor 10.7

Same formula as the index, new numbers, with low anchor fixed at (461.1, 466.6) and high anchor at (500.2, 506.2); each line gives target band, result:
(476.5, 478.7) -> 0.335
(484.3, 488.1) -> 0.012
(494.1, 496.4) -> -0.163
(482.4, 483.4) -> 0.170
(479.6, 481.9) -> 0.074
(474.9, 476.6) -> 0.045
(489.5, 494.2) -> -0.199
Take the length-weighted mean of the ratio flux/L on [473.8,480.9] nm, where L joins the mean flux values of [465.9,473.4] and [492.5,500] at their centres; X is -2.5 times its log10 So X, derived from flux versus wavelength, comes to 0.15 mag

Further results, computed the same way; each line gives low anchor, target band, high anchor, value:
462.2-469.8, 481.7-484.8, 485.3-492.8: 0.19 mag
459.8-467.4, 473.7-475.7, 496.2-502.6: -0.02 mag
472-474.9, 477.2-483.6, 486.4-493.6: 0.21 mag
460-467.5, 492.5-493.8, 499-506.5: -0.25 mag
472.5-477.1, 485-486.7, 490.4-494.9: 0.12 mag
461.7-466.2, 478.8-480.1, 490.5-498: 0.14 mag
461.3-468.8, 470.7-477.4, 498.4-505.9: 0.04 mag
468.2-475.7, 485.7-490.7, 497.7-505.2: -0.04 mag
